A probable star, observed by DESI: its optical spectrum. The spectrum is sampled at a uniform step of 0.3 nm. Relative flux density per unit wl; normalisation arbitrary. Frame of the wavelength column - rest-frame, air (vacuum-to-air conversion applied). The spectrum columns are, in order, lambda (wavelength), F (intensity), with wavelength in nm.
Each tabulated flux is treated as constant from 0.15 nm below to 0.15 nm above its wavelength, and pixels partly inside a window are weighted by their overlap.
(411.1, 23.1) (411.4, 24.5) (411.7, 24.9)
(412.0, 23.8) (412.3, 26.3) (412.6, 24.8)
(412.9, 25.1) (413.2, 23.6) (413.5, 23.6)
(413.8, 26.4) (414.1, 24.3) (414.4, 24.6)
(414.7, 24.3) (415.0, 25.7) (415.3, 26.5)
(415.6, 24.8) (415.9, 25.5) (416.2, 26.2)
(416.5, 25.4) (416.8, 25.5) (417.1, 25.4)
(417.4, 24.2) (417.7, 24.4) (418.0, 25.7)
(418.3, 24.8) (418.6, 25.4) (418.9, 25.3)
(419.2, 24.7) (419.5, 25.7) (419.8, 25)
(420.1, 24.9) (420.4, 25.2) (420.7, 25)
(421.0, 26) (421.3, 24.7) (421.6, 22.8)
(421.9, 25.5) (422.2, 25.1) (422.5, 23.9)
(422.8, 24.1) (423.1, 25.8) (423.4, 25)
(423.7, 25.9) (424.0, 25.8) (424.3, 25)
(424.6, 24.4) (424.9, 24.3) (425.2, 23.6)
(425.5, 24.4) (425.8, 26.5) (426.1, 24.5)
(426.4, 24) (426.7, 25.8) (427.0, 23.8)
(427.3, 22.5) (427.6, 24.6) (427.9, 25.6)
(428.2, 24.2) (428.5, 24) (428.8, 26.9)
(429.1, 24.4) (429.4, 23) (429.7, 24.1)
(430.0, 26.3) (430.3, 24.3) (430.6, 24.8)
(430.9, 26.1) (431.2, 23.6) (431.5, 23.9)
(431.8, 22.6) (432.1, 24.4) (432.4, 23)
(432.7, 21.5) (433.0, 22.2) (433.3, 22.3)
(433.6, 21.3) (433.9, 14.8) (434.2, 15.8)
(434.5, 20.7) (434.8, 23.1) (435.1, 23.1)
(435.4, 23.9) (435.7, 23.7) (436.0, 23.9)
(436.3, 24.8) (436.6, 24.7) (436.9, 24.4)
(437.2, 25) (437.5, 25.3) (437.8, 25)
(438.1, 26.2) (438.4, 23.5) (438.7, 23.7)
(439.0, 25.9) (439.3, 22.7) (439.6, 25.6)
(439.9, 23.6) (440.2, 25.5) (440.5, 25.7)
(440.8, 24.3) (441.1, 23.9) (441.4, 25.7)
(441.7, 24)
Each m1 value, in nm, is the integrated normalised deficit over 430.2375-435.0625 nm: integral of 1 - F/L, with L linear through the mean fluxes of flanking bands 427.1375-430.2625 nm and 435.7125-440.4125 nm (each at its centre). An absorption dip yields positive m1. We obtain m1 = 0.48 nm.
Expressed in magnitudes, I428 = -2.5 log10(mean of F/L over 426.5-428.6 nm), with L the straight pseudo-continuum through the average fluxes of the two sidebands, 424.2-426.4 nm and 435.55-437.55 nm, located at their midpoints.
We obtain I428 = 0.01 mag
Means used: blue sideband 24.6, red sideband 24.5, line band 24.4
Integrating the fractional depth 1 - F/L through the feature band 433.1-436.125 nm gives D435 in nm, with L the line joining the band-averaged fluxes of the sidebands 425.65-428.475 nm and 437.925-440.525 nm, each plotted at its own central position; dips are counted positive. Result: 0.42 nm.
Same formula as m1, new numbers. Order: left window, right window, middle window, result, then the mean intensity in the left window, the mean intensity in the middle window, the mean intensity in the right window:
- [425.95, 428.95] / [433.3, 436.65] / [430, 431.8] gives -0.10 nm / 24.6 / 24.5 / 21.7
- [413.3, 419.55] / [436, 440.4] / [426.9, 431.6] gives 0.07 nm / 25.1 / 24.5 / 24.7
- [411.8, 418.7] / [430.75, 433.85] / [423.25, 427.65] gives -0.18 nm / 25.1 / 24.7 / 22.8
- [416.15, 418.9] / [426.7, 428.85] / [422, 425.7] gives -0.01 nm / 25.2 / 24.8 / 24.5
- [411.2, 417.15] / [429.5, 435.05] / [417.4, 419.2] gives -0.04 nm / 25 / 25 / 22.5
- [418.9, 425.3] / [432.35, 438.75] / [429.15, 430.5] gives -0.04 nm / 24.9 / 24.4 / 22.8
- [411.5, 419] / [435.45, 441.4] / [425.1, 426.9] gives 0.00 nm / 25.1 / 24.8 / 24.6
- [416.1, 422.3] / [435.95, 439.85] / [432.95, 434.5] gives 0.35 nm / 25.1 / 19.2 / 24.7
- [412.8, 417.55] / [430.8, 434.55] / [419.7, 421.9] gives -0.08 nm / 25.1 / 24.8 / 21.7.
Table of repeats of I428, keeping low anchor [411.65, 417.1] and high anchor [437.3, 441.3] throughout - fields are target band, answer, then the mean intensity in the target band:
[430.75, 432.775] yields 0.05 mag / 23.7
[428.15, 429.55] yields 0.01 mag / 24.5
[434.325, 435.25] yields 0.12 mag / 22.1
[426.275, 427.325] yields 0.03 mag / 24.2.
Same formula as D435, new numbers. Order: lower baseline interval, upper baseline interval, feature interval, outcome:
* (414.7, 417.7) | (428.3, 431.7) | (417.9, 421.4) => 0.00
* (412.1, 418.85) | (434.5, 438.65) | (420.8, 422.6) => 0.01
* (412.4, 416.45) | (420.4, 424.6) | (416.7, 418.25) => 0.00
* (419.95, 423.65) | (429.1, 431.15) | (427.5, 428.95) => -0.02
